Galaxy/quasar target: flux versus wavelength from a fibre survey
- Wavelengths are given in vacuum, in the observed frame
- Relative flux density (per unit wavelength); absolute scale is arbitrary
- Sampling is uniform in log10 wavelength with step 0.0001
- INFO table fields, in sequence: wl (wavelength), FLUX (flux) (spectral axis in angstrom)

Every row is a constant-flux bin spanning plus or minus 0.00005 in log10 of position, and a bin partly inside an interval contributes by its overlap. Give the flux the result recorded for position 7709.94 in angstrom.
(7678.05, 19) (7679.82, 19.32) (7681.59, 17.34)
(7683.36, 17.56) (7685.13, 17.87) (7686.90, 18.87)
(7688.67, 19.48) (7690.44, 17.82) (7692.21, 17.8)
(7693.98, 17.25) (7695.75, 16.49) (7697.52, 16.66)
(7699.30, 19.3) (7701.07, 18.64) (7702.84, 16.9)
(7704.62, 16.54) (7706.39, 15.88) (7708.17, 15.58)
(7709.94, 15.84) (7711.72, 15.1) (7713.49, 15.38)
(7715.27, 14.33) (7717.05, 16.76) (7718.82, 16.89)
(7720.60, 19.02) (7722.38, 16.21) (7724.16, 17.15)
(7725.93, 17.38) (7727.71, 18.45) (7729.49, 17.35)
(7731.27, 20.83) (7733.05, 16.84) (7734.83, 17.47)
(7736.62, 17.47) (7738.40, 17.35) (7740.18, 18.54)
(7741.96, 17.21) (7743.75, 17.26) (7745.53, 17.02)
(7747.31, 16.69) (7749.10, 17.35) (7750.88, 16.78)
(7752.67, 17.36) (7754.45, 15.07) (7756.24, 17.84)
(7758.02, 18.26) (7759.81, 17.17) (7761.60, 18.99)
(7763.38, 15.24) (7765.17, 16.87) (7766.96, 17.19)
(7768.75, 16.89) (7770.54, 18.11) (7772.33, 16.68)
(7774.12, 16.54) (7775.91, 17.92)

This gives 15.84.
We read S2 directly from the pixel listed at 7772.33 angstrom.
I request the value 16.68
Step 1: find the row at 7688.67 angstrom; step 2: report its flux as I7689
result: 19.48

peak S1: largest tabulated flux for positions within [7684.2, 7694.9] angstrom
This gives 19.48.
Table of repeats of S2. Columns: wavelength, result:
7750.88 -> 16.78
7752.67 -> 17.36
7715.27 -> 14.33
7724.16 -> 17.15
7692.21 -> 17.8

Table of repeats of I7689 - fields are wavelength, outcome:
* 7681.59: 17.34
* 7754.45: 15.07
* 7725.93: 17.38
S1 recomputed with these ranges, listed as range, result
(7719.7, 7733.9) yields 20.83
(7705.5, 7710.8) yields 15.88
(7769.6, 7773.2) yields 18.11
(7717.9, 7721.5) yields 19.02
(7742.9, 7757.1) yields 17.84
